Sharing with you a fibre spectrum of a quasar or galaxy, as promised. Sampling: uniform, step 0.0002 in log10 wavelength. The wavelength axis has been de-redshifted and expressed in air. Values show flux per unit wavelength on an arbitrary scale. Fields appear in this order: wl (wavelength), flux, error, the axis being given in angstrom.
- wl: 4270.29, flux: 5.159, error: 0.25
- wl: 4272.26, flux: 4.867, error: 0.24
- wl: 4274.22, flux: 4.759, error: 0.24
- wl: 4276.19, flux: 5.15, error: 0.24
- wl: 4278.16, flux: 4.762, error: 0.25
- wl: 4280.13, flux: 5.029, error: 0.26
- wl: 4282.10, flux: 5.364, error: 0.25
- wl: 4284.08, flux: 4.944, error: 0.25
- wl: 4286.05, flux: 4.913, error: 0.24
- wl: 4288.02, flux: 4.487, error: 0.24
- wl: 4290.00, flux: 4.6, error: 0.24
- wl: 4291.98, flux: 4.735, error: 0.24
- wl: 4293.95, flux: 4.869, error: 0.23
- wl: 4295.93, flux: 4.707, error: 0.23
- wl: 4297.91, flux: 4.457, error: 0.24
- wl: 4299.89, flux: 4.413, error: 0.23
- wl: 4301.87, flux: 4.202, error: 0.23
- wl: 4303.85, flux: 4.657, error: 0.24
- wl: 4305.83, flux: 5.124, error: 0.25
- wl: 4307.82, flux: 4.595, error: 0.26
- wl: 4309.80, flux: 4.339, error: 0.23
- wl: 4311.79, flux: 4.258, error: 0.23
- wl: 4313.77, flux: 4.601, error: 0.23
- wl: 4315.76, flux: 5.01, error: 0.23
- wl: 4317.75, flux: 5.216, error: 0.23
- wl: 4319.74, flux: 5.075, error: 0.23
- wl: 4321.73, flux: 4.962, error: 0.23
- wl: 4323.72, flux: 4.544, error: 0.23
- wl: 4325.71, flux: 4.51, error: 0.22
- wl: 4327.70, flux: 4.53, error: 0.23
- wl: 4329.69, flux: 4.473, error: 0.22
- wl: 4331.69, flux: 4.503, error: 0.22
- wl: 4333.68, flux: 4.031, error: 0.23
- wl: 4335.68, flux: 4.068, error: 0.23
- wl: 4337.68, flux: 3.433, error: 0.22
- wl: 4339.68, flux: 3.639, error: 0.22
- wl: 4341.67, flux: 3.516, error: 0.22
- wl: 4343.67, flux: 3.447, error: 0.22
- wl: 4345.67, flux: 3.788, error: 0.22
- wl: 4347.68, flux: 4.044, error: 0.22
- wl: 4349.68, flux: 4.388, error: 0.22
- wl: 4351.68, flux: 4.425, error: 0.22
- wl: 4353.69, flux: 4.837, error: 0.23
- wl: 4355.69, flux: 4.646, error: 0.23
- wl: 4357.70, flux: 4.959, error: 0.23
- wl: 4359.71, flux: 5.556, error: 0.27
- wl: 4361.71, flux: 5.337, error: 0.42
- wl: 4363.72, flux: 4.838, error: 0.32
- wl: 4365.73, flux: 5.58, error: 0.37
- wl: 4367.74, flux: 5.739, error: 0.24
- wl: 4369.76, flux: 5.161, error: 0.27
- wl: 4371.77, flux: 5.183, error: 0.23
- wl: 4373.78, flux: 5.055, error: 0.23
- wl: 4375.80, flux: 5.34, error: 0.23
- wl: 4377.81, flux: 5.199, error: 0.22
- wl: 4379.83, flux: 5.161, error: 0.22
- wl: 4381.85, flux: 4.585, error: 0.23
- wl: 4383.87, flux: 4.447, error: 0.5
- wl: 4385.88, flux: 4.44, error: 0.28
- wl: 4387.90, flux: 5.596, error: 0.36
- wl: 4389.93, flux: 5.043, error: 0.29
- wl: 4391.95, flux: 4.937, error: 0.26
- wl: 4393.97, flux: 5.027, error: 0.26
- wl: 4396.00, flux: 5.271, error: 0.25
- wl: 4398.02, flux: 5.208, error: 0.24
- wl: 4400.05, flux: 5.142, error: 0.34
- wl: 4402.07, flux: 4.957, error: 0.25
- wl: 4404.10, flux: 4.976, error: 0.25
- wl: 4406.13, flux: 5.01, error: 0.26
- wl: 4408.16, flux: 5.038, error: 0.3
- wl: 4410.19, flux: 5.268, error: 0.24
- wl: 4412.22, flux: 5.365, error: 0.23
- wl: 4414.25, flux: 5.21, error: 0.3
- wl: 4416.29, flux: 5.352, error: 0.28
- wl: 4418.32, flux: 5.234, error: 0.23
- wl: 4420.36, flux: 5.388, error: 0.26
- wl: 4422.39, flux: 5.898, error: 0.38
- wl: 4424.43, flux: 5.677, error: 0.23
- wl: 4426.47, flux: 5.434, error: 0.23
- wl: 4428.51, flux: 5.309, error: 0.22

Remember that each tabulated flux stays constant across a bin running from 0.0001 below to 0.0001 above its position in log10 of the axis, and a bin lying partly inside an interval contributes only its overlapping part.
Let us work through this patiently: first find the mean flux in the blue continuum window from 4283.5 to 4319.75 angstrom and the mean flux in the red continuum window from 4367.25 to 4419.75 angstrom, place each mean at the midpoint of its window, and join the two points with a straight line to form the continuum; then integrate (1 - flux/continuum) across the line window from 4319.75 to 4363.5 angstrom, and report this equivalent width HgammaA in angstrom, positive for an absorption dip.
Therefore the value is 4.3 angstrom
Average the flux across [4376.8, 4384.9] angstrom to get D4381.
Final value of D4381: 4.85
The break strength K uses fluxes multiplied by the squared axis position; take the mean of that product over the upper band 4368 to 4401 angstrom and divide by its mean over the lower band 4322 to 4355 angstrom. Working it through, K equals 1.24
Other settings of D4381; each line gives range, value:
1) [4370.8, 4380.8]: 5.19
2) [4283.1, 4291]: 4.74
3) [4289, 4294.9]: 4.73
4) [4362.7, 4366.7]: 5.21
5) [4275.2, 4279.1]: 4.96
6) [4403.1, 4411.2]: 5.07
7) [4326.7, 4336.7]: 4.32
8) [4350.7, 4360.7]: 4.88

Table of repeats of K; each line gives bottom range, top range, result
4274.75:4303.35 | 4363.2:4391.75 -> 1.12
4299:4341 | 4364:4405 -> 1.17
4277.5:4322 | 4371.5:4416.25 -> 1.12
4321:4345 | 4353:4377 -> 1.28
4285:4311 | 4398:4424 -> 1.20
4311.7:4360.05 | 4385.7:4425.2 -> 1.22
